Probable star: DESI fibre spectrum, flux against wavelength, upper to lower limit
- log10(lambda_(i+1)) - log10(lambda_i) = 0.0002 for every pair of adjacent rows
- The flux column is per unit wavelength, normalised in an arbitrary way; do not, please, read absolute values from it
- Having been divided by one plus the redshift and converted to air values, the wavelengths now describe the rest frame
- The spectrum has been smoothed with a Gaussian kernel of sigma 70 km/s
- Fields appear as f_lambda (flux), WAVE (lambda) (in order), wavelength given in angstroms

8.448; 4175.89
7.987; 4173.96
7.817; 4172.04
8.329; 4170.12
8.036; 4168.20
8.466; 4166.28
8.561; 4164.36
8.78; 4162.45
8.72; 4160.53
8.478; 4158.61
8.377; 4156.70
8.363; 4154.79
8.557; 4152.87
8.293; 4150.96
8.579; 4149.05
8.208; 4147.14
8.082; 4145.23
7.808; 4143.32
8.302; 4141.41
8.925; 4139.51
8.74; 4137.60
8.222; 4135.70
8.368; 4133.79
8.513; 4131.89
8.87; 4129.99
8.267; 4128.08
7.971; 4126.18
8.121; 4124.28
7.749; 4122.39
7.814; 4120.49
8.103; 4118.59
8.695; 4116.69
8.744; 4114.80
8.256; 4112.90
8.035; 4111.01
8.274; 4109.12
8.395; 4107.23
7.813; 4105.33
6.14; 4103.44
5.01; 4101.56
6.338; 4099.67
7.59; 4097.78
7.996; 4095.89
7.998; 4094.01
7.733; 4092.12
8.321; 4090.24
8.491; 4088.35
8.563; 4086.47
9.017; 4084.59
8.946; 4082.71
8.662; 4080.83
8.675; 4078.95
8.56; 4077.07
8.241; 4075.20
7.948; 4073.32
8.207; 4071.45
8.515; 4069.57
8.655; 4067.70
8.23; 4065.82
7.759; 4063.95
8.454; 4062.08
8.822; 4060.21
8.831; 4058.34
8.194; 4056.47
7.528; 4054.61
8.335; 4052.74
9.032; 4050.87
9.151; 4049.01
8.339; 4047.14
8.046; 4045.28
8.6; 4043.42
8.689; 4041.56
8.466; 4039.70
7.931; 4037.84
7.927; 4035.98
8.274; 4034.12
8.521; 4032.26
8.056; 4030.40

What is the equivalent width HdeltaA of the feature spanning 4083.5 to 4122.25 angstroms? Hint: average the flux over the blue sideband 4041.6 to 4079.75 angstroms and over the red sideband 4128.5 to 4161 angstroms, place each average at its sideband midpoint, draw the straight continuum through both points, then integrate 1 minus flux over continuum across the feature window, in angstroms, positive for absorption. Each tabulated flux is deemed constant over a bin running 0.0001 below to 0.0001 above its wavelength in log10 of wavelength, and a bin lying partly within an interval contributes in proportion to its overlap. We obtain 2.5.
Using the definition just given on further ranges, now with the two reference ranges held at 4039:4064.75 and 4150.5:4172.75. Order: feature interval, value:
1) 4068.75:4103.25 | 1.79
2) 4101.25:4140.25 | 1.52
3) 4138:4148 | 0.15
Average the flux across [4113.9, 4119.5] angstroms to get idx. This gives 8.52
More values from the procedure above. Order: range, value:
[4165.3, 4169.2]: 8.25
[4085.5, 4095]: 8.22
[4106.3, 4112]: 8.25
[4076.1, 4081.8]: 8.64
